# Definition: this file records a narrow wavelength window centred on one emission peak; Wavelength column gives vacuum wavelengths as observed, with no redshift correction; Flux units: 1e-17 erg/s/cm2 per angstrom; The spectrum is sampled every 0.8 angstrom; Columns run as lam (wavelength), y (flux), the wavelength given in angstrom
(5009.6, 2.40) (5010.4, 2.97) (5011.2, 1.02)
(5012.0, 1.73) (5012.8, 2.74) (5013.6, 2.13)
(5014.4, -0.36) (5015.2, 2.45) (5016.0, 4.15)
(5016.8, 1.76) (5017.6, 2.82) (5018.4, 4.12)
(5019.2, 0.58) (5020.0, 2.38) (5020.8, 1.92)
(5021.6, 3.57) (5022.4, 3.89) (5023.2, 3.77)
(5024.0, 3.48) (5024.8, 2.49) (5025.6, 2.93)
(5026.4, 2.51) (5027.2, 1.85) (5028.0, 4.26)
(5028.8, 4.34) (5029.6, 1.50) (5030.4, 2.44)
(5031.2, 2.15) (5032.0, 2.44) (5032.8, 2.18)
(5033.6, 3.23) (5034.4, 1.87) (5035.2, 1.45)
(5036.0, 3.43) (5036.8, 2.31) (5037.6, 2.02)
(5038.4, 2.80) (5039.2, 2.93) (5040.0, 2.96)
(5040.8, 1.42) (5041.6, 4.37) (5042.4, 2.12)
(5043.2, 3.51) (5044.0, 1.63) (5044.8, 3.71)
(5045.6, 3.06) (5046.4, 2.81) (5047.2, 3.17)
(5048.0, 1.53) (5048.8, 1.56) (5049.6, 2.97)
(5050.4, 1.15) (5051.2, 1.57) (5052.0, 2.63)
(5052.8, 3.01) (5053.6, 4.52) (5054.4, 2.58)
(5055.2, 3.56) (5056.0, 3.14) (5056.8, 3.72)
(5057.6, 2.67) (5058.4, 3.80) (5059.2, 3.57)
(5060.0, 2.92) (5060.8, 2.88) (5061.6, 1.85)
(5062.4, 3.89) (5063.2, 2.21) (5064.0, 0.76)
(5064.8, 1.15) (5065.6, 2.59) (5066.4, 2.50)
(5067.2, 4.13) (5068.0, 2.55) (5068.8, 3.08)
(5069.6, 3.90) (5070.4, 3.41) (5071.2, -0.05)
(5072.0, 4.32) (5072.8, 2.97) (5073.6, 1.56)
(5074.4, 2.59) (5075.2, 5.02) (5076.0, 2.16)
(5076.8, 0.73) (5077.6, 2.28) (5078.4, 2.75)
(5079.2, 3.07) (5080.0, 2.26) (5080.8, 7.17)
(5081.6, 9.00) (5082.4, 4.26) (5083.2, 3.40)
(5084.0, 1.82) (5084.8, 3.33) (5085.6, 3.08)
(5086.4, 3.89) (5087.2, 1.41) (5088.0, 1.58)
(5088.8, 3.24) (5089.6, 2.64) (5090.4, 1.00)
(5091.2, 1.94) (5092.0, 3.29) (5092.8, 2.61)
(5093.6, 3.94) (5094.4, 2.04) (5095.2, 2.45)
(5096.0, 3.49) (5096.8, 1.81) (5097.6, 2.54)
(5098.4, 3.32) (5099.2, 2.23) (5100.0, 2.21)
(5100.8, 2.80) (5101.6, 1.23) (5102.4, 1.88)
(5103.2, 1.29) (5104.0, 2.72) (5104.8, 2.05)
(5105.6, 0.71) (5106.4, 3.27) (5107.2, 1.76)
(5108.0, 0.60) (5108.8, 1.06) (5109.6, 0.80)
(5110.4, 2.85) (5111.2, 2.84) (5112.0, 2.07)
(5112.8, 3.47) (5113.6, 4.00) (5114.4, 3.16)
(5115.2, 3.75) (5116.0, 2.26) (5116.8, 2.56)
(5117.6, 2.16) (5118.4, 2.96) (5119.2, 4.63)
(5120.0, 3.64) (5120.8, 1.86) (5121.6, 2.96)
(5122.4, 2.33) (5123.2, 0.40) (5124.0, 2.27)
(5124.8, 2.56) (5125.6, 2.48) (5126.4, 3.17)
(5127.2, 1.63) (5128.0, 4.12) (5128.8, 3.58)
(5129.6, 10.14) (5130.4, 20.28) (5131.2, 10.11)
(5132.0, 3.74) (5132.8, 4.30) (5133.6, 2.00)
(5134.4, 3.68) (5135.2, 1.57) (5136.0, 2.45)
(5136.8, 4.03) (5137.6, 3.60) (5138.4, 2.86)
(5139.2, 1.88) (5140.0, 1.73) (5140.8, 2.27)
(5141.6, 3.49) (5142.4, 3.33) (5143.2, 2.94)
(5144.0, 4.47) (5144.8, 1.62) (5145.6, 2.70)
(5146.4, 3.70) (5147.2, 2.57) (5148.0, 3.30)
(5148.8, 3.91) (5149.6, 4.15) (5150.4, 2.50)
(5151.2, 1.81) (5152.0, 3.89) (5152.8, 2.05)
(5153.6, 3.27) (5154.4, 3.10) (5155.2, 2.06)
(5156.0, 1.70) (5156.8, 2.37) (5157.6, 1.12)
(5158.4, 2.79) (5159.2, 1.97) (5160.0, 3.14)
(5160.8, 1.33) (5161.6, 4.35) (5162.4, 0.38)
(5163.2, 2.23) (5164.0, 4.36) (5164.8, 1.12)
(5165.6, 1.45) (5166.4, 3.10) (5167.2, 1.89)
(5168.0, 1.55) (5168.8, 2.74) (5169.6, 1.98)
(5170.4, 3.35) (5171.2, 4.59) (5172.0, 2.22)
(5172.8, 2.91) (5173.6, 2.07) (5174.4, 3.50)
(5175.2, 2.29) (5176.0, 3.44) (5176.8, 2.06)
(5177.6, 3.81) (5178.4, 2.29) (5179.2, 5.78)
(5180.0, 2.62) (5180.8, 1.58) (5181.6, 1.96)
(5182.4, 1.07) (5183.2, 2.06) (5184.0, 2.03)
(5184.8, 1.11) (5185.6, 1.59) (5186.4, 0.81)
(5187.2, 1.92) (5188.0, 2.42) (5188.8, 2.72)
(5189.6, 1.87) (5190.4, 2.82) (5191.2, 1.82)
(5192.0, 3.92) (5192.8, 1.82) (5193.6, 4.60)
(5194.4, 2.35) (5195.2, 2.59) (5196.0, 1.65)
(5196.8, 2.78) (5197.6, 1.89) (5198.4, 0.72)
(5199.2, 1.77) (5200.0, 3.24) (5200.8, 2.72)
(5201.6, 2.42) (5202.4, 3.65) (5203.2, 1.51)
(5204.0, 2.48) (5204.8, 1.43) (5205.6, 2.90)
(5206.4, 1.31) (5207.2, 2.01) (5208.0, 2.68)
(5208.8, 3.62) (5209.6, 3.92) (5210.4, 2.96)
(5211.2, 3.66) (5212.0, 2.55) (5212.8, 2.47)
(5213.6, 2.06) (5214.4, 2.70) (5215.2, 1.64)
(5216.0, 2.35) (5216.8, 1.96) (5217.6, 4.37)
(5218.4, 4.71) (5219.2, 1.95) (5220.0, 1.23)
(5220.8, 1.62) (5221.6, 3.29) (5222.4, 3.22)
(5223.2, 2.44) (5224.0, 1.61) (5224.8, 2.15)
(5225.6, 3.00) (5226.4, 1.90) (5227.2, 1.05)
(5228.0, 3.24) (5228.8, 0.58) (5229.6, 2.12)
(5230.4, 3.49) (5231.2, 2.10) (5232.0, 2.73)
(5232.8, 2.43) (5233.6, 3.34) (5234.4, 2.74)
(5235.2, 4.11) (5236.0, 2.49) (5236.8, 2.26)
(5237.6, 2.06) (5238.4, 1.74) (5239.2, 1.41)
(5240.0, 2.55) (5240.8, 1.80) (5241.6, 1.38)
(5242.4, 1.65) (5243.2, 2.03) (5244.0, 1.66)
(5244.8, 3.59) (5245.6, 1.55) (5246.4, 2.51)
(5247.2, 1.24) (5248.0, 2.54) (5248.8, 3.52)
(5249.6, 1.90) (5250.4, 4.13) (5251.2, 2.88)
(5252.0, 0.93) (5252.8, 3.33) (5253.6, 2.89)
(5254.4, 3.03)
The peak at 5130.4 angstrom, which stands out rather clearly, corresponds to [O III] 5007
